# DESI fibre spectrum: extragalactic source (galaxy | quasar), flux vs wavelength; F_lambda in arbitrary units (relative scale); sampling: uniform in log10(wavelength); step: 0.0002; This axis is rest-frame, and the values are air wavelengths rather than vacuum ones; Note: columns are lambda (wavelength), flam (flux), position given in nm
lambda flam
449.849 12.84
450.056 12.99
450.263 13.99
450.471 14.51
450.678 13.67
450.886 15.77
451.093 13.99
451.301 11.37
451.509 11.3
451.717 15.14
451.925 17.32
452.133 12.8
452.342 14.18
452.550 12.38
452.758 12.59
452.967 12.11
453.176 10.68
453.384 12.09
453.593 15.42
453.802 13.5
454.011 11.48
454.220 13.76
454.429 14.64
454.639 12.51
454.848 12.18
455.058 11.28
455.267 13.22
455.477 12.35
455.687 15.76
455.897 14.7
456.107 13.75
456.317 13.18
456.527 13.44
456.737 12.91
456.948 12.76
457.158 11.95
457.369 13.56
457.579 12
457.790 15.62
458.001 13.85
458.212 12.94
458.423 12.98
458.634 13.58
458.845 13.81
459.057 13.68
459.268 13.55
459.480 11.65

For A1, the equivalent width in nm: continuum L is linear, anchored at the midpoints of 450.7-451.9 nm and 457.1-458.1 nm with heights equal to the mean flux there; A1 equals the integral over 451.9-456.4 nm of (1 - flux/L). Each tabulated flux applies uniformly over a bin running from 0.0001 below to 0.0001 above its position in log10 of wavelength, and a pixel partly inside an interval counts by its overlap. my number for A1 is 0.144 nm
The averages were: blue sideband 13.8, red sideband 13.5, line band 13.2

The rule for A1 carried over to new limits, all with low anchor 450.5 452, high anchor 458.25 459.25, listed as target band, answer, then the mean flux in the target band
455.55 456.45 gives -0.037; 14.2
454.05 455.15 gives 0.079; 12.8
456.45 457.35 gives 0.053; 12.8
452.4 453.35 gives 0.127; 12.1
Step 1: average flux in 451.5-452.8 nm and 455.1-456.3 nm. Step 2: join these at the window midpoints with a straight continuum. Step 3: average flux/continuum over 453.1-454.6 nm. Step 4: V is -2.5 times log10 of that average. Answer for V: 0.06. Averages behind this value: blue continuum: 13.9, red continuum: 13.8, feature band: 13.1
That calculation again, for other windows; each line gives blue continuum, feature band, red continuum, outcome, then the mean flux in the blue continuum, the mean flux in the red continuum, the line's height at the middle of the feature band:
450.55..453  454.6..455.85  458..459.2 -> 0.04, 13.6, 13.4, 13.5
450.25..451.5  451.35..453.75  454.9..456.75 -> 0.03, 13.7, 13.4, 13.6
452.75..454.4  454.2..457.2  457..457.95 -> -0.01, 12.8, 13.3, 13.1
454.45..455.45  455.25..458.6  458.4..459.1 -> -0.03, 12.5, 13.6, 13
